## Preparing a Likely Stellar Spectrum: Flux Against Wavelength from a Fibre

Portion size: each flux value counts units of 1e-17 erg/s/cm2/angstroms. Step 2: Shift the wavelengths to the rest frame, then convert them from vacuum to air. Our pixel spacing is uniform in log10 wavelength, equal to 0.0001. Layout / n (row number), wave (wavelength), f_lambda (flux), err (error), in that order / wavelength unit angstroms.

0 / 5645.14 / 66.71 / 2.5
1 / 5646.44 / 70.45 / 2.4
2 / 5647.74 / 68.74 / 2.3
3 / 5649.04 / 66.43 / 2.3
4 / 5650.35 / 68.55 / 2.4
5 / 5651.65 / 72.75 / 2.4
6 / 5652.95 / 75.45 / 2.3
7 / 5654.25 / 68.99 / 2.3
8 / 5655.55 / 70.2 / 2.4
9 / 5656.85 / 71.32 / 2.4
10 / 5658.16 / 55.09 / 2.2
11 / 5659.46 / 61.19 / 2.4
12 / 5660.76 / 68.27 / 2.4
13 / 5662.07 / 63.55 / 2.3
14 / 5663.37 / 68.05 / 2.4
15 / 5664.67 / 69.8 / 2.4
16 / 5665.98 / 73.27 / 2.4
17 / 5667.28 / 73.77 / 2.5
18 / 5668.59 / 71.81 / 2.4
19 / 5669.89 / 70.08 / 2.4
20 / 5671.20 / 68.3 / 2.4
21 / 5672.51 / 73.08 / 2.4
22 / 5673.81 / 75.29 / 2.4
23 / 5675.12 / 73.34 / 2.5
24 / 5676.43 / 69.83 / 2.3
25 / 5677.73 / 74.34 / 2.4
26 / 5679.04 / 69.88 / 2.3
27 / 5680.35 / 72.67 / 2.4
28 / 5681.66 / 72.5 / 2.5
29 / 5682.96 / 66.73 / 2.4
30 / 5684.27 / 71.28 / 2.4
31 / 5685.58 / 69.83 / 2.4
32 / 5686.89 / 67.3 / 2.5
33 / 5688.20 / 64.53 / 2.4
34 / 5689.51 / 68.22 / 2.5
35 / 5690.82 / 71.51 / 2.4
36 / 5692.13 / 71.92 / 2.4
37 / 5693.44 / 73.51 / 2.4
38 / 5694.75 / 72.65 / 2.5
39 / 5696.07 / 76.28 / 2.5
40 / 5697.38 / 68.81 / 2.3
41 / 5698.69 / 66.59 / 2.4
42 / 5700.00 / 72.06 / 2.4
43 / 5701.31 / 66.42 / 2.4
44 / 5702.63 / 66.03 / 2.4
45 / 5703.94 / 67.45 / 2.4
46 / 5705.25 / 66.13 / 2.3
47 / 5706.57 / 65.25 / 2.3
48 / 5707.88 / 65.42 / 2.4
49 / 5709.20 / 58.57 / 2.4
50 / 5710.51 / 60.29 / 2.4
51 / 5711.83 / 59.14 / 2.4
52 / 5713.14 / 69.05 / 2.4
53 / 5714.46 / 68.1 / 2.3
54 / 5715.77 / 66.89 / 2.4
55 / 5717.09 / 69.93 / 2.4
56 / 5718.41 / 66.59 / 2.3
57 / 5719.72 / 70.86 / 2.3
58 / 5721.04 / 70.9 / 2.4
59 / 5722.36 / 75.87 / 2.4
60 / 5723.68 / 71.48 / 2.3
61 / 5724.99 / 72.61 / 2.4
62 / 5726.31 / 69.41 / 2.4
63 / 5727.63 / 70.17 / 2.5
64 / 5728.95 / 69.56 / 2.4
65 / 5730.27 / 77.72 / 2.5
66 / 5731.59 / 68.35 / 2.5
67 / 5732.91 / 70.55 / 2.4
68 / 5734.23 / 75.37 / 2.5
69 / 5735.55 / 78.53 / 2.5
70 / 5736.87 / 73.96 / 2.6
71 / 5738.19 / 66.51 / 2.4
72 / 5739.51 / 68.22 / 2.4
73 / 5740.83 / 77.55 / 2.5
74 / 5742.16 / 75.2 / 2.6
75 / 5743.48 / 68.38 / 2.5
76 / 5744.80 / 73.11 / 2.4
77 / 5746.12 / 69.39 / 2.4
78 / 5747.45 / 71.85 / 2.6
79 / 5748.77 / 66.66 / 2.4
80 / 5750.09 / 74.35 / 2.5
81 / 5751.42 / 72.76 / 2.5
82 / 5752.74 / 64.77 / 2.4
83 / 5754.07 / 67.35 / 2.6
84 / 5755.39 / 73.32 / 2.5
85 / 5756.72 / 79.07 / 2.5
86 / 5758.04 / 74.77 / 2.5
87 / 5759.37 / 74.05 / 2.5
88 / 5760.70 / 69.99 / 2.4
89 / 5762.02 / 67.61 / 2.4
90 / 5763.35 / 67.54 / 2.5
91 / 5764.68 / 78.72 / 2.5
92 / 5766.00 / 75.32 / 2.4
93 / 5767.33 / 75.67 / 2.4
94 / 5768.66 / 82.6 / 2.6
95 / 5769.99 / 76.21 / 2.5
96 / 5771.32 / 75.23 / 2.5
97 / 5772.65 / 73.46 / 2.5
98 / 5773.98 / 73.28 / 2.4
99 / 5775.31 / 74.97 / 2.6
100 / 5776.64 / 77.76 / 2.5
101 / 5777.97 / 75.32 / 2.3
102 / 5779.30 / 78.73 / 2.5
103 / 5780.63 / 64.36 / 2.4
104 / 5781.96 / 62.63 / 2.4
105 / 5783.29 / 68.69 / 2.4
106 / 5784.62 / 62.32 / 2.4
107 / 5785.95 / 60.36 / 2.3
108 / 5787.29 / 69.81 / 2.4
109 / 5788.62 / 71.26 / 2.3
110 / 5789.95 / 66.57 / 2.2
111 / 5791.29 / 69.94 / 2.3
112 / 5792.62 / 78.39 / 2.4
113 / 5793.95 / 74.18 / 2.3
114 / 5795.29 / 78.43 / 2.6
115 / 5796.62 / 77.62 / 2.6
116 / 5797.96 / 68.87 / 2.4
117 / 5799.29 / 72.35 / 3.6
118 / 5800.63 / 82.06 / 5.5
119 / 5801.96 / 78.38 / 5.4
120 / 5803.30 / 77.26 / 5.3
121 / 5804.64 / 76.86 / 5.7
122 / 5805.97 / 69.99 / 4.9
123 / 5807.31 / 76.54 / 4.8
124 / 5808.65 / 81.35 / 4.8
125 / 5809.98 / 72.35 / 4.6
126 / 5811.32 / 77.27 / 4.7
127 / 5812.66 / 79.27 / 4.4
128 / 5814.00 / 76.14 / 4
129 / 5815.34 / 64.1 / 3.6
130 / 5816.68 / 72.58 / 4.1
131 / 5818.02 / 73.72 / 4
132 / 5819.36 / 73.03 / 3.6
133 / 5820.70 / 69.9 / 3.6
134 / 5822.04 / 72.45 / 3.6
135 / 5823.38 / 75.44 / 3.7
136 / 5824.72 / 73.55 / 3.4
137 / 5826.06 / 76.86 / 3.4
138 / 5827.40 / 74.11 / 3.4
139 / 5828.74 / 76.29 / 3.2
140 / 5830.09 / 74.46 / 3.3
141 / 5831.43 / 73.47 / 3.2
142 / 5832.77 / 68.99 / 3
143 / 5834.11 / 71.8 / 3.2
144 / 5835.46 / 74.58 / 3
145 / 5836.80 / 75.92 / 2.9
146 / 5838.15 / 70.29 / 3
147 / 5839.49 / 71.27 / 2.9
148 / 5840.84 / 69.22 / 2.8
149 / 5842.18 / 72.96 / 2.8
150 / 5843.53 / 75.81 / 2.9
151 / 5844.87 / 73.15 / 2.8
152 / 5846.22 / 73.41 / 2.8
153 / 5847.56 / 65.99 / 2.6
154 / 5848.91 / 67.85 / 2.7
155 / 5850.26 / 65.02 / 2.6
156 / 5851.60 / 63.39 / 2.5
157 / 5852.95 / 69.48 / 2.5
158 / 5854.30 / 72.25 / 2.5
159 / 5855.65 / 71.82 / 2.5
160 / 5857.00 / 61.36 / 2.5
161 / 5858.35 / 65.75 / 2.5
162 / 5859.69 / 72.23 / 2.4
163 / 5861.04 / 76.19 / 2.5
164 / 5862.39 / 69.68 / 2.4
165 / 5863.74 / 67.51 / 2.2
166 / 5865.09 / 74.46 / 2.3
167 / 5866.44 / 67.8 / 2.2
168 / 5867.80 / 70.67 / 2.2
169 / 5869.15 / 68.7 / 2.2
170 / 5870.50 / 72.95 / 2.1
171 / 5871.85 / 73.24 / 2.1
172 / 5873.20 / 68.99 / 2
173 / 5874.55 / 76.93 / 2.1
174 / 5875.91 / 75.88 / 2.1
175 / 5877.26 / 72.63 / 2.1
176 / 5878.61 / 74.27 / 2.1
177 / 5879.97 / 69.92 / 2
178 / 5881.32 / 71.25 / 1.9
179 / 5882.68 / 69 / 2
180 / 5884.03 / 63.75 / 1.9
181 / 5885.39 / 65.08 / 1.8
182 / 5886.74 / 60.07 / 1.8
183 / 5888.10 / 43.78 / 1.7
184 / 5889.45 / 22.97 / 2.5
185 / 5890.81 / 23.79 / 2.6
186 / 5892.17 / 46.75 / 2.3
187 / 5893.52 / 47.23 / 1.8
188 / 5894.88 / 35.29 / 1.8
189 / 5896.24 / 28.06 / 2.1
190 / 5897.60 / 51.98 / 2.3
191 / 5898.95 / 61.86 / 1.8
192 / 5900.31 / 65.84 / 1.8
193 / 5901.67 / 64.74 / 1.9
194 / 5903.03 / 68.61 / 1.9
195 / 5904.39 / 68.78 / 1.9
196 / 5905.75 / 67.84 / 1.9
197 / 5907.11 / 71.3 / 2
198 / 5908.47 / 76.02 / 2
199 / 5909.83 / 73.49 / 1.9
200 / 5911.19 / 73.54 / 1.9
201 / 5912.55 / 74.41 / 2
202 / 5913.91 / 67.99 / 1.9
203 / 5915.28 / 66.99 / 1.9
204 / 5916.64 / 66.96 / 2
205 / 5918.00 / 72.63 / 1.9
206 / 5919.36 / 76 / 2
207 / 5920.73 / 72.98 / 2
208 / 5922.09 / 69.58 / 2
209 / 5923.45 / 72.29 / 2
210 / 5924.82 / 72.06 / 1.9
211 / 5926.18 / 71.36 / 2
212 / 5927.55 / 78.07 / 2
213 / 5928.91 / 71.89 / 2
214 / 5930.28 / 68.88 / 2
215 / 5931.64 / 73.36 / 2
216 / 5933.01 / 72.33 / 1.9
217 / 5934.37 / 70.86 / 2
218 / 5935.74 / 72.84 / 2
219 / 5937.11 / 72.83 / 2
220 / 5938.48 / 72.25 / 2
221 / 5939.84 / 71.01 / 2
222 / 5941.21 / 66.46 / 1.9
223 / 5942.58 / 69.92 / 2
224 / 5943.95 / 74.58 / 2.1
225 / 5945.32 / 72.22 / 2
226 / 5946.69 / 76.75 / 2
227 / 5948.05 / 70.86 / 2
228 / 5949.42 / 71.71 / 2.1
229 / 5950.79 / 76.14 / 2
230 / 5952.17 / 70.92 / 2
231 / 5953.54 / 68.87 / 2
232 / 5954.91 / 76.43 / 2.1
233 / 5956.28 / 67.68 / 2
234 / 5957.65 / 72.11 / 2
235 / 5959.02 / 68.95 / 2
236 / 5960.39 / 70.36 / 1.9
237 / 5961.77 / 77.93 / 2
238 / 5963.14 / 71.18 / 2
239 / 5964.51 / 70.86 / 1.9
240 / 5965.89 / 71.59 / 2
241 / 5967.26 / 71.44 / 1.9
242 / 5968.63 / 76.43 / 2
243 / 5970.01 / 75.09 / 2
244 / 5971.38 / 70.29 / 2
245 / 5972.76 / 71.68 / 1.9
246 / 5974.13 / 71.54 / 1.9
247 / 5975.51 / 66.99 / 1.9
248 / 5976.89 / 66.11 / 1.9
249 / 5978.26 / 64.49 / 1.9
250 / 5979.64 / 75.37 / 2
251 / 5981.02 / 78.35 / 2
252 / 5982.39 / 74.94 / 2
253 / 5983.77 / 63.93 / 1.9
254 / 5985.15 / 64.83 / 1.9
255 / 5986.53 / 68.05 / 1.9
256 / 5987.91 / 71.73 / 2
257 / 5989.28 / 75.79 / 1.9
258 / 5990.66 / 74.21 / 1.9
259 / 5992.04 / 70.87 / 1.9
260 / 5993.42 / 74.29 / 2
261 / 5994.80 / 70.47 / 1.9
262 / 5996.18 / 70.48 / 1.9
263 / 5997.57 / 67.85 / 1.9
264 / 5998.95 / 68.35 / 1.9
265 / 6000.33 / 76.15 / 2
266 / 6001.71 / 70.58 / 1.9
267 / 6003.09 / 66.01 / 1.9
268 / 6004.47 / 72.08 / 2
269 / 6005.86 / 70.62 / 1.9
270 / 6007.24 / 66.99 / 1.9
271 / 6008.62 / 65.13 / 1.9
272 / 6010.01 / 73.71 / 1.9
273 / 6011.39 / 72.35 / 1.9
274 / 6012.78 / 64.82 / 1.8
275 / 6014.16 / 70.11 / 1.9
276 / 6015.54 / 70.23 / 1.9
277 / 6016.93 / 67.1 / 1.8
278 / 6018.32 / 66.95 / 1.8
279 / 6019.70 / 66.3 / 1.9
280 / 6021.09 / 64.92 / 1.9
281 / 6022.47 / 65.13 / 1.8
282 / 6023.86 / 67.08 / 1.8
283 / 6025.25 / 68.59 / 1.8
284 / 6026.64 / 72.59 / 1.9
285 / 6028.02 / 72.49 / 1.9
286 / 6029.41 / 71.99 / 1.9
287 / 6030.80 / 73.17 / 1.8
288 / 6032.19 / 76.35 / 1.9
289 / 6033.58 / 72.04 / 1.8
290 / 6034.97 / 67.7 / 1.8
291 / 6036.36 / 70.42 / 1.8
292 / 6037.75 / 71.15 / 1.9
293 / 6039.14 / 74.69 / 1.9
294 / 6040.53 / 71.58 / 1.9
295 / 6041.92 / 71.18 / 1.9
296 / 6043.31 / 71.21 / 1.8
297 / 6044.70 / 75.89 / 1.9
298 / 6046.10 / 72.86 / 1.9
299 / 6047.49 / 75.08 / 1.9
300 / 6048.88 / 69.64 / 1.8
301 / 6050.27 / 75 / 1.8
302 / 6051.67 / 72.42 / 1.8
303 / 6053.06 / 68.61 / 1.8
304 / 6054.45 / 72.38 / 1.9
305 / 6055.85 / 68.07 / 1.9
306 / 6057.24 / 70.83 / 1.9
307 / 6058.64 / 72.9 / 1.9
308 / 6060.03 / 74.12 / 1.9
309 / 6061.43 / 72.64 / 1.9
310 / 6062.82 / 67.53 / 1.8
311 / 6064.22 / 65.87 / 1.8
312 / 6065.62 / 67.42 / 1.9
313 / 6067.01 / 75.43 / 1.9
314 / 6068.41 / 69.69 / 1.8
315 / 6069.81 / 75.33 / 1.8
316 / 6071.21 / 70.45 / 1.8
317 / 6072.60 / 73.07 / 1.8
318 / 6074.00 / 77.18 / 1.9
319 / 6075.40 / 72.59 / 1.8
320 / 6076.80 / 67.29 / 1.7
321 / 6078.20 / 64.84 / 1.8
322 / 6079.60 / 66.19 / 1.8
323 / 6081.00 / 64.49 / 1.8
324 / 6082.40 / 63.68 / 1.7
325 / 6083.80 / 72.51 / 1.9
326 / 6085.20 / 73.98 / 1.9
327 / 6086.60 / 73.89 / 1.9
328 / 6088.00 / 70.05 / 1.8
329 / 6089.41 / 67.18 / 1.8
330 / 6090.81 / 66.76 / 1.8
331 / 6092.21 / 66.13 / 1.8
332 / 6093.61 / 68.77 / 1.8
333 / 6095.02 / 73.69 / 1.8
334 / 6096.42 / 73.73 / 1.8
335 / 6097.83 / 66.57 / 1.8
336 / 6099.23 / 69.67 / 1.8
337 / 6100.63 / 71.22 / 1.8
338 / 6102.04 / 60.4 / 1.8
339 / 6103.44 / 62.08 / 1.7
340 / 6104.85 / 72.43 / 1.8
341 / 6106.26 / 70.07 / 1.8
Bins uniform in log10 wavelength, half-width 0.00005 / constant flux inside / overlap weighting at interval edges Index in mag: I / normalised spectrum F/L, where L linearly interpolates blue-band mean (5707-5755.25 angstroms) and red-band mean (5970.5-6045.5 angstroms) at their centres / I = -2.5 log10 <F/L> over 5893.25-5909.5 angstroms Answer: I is 0.18 mag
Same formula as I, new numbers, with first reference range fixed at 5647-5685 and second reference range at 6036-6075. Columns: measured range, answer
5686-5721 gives 0.04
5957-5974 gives -0.01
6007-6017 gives 0.04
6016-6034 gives 0.03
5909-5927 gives -0.01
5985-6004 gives 0.01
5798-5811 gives -0.08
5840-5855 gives 0.01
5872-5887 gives 0.01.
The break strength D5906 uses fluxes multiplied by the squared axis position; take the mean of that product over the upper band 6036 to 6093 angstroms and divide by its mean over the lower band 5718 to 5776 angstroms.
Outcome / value 1.1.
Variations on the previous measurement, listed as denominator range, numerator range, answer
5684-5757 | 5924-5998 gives 1.11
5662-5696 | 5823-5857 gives 1.07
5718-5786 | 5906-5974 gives 1.07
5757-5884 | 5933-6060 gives 1.04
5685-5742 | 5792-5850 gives 1.10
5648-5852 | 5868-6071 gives 1.05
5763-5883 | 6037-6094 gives 1.06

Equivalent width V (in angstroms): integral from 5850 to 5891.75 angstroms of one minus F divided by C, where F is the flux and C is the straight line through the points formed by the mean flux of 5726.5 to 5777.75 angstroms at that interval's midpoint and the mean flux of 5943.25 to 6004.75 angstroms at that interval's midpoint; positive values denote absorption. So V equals 3.7 angstroms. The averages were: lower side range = 72.9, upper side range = 71.5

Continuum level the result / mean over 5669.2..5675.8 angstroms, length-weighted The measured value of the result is 72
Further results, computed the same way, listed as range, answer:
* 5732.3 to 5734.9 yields 73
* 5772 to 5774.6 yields 73.4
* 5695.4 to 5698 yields 72.4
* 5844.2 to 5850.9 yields 69.1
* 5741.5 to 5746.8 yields 71.5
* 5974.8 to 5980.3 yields 68.2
